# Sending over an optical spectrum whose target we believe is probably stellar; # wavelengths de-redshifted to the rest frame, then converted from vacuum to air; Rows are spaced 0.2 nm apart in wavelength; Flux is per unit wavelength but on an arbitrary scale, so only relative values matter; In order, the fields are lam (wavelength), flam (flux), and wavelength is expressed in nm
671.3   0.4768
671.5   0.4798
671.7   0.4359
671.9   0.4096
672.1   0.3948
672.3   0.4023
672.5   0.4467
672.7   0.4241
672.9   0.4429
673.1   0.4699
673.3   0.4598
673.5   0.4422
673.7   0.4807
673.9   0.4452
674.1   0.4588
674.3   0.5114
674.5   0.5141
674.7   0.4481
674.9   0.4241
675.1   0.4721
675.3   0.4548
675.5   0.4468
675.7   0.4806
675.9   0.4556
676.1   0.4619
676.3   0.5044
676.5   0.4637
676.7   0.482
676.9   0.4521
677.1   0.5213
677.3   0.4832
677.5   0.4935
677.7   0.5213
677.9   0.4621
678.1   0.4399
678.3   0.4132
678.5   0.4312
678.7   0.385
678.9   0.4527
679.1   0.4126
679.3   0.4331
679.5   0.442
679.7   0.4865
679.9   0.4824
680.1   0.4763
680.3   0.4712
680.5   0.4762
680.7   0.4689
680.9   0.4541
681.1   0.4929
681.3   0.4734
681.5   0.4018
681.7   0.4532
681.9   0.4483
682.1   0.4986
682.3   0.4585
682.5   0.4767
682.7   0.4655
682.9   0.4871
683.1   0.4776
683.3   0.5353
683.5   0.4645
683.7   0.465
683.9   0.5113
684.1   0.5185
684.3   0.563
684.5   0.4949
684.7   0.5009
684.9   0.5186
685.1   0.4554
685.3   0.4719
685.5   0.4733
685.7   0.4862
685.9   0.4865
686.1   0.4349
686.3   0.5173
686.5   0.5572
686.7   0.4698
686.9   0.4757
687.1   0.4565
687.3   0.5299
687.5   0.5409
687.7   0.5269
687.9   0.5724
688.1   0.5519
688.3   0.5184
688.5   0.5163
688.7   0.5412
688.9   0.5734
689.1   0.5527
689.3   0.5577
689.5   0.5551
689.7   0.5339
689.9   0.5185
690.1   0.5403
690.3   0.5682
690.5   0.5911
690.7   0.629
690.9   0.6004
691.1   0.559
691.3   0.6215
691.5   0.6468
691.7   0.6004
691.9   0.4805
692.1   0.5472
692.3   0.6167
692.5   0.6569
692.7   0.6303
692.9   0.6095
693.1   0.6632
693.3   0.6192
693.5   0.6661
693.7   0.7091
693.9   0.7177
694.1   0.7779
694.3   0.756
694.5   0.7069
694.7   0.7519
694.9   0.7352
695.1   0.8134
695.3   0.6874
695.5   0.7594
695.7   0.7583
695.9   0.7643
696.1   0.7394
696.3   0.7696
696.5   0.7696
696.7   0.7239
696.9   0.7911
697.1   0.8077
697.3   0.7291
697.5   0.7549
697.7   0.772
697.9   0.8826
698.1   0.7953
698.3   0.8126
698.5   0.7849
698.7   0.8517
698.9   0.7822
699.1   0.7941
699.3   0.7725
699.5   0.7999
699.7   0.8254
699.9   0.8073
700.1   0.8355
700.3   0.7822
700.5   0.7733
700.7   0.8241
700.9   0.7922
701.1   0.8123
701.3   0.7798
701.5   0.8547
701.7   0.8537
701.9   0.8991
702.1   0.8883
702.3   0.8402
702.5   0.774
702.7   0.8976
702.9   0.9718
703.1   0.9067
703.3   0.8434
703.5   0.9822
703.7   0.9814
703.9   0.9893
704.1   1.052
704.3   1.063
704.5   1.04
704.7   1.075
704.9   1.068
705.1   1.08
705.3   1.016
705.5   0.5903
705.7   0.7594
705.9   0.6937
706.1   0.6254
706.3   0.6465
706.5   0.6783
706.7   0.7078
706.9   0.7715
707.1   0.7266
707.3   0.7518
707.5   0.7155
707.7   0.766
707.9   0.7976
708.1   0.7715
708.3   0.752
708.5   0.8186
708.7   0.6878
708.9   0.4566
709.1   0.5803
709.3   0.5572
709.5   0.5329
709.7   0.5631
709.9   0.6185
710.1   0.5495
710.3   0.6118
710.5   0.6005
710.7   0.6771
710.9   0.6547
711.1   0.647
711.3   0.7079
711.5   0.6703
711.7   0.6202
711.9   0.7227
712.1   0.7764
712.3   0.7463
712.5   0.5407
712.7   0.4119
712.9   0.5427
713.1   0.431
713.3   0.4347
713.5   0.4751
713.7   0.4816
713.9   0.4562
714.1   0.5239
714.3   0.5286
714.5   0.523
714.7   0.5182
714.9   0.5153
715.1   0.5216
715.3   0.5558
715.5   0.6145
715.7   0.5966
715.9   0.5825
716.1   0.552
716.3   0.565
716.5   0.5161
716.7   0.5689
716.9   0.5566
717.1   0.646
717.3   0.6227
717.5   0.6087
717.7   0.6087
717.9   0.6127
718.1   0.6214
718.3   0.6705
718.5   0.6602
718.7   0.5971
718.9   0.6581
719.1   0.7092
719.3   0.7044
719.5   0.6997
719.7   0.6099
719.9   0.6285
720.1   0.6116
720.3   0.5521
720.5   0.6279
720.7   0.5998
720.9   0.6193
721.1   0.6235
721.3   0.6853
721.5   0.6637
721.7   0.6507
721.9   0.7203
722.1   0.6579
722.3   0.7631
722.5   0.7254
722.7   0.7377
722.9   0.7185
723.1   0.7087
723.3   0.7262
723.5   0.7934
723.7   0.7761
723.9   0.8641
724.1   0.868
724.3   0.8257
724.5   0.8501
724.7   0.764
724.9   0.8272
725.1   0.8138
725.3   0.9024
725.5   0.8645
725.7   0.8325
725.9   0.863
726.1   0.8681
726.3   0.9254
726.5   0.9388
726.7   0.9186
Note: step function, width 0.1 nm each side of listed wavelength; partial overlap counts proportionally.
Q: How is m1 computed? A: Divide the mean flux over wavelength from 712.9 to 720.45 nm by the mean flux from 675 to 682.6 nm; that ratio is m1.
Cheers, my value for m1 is 1.25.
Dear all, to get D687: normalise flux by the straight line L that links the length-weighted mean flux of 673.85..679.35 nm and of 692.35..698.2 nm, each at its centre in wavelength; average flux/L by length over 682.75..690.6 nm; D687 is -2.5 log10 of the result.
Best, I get 0.18 mag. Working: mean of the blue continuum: 0.462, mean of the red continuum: 0.734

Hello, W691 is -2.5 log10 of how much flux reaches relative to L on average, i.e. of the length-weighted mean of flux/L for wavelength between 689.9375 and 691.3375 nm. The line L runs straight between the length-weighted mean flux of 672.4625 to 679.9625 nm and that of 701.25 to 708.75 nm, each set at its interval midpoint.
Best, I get 0.13 mag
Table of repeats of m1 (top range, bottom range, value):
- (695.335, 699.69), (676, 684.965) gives 1.65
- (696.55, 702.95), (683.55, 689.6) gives 1.59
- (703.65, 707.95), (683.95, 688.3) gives 1.67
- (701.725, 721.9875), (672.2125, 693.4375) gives 1.37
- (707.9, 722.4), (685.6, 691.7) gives 1.12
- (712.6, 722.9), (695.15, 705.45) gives 0.70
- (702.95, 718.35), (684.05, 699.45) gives 1.07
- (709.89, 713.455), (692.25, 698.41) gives 0.83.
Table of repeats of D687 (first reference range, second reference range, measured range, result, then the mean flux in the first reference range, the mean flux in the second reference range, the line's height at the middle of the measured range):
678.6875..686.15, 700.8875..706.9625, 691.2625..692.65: 0.09 mag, 0.474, 0.871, 0.65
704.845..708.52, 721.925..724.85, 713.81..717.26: 0.36 mag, 0.771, 0.77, 0.77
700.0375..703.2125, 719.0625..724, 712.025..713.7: 0.37 mag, 0.843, 0.687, 0.755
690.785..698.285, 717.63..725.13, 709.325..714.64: 0.21 mag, 0.704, 0.698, 0.7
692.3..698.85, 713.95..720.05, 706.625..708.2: -0.14 mag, 0.741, 0.596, 0.661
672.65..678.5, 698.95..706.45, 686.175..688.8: 0.23 mag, 0.466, 0.863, 0.64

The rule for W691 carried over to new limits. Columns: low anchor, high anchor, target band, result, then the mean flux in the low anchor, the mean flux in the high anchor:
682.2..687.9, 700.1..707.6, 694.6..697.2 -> -0.09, 0.495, 0.851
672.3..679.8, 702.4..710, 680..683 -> 0.12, 0.459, 0.798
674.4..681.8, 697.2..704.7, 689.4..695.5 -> 0.12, 0.462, 0.857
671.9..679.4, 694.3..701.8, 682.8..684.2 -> 0.16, 0.456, 0.785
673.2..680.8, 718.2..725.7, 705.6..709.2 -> -0.12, 0.463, 0.717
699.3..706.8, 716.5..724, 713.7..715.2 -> 0.39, 0.859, 0.663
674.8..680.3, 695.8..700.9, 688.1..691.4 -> 0.17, 0.461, 0.79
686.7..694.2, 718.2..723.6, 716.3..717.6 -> 0.13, 0.582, 0.671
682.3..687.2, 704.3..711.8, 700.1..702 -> -0.25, 0.49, 0.723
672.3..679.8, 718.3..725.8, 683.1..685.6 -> 0.02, 0.459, 0.719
